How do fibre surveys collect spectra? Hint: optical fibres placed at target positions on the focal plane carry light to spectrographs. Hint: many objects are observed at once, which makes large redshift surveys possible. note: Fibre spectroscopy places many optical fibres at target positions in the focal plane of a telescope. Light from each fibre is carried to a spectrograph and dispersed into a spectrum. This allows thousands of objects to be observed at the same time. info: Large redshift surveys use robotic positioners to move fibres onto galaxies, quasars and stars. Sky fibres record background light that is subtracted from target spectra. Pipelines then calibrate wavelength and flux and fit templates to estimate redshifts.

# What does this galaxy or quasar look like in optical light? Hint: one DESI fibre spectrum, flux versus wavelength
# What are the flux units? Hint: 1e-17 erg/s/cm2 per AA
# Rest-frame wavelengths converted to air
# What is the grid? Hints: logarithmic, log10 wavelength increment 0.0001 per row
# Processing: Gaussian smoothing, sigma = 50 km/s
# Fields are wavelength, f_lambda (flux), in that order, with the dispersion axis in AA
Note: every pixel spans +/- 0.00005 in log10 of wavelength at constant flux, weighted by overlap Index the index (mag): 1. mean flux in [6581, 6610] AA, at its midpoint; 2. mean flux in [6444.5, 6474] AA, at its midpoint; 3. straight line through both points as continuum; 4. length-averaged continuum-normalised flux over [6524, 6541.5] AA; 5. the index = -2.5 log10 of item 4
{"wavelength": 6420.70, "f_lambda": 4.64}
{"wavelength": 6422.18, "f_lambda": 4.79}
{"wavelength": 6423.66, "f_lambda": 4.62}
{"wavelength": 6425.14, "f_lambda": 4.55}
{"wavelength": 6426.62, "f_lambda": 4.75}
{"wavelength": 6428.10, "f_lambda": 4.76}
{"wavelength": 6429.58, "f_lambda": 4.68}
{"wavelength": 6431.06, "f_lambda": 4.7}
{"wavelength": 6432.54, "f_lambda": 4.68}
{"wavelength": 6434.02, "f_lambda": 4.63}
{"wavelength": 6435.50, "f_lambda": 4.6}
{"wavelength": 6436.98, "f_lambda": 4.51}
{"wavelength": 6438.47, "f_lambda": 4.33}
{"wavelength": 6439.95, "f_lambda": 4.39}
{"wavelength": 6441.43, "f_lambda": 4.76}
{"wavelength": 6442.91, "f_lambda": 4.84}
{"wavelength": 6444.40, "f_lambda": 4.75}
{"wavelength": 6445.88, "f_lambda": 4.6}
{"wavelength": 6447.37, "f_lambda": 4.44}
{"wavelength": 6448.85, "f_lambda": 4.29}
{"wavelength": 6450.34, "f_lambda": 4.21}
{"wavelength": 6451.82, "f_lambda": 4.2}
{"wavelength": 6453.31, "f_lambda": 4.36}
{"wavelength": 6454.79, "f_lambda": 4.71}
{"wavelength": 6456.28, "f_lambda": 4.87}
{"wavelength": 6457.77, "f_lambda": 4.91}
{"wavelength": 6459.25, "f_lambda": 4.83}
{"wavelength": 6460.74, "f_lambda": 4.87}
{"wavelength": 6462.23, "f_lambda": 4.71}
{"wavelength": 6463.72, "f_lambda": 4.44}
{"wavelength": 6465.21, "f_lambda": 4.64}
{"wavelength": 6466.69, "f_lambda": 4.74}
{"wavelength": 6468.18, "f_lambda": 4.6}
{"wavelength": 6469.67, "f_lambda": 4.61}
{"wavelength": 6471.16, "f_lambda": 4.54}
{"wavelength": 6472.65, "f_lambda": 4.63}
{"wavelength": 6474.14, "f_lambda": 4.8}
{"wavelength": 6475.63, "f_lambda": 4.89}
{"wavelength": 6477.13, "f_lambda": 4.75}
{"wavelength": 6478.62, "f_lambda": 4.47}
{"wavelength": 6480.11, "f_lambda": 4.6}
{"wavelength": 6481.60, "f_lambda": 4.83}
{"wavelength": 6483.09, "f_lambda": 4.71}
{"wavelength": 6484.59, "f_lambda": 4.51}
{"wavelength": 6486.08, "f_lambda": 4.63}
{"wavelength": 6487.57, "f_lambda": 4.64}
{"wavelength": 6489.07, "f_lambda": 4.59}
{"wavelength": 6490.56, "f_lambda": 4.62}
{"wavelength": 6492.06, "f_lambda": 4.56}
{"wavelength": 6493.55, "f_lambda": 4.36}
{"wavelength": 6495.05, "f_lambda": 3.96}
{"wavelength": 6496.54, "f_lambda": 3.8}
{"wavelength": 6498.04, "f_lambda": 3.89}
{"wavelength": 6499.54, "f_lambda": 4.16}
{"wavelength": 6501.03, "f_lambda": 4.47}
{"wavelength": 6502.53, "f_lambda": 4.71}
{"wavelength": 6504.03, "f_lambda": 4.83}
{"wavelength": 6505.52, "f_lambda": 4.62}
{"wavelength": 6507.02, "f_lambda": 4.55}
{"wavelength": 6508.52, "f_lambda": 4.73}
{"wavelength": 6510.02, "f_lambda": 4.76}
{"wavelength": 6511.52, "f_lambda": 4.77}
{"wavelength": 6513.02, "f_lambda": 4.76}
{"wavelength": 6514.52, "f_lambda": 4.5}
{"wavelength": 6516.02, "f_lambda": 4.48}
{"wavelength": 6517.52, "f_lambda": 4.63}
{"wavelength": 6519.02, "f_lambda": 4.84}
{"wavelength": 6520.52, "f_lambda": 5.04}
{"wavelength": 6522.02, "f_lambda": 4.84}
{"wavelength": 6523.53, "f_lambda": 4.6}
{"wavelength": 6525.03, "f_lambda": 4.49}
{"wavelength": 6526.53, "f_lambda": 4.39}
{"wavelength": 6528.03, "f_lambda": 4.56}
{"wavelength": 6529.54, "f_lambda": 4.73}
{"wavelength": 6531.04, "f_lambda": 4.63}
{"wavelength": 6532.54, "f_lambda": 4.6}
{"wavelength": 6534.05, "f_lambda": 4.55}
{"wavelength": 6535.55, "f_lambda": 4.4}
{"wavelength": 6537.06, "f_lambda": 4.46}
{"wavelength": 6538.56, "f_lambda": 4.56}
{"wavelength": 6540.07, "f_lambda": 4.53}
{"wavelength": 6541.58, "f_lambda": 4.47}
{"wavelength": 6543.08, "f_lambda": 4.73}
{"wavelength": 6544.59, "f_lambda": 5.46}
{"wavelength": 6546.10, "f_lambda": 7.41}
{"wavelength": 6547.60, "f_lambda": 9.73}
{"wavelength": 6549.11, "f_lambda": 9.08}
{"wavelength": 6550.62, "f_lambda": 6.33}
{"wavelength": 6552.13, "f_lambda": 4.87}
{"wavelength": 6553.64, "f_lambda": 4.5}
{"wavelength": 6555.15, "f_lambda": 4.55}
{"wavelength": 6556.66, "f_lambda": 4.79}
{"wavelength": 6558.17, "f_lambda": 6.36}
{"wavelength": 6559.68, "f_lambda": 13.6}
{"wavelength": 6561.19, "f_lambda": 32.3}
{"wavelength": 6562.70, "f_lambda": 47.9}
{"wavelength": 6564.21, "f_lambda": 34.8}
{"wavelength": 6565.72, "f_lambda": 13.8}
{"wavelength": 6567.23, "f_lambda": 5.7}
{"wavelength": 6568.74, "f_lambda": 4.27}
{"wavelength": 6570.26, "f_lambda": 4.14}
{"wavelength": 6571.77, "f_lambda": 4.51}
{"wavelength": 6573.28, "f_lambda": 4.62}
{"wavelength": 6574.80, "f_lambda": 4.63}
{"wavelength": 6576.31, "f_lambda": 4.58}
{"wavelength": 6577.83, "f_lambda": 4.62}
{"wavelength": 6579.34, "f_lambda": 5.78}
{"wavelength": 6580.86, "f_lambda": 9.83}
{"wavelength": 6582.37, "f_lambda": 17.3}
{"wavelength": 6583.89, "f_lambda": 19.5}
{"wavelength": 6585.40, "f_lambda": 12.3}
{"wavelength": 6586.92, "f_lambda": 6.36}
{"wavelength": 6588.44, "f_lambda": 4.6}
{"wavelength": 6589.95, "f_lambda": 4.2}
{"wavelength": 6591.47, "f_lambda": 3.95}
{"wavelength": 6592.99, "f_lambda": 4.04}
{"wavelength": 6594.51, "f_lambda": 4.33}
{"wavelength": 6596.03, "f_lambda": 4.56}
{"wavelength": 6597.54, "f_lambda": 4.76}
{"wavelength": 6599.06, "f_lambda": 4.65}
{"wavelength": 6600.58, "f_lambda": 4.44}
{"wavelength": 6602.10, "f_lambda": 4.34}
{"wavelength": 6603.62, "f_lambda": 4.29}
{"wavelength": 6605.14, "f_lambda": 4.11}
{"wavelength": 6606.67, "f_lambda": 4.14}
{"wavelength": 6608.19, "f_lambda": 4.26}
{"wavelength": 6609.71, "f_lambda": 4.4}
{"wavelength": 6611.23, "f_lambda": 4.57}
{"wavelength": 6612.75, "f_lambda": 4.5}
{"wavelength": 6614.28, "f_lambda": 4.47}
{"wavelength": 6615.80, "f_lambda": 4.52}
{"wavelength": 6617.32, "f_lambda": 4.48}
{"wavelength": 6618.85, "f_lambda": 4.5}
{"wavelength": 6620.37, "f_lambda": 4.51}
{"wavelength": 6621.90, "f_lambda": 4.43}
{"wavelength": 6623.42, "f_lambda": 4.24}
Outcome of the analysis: 0.23 mag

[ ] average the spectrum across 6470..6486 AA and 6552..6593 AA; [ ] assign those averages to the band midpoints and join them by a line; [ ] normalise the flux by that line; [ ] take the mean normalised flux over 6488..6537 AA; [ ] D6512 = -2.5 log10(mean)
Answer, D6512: 0.430 mag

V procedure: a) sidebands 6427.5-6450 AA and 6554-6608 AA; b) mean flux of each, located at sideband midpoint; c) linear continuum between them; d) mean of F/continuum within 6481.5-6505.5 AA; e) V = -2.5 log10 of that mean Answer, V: 0.38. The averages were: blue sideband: 4.59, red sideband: 9.12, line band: 4.45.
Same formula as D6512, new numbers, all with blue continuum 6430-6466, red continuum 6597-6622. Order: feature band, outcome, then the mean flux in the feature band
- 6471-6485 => -0.027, 4.68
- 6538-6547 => -0.175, 5.28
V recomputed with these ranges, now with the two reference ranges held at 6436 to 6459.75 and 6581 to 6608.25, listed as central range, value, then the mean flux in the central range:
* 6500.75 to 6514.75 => 0.15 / 4.68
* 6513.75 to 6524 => 0.18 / 4.71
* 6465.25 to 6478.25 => 0.05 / 4.69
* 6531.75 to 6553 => 0.04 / 5.65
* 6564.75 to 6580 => 0.03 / 6.08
